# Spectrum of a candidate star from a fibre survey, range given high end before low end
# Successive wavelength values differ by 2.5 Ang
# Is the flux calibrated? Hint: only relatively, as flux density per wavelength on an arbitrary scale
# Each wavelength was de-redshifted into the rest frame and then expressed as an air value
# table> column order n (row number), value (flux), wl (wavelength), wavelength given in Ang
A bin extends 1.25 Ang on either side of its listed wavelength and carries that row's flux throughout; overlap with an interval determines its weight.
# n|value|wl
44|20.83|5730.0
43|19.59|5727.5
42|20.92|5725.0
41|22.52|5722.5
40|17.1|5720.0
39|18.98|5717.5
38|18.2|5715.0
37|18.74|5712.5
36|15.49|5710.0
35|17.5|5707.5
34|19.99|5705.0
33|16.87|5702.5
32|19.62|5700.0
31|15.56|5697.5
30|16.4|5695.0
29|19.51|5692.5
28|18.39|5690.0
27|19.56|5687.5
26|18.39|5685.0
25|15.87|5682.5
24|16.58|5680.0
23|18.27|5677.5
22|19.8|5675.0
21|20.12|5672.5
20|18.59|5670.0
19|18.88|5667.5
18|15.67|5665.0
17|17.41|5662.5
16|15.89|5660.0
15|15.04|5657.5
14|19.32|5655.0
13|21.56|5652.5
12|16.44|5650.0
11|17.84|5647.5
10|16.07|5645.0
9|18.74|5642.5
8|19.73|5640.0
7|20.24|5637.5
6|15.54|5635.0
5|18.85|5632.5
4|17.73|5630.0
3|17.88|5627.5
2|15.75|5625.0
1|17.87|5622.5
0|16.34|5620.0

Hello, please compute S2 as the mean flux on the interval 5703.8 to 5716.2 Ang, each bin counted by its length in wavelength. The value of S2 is 18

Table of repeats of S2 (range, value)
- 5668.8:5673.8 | 19.4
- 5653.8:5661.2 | 16.7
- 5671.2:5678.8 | 19.4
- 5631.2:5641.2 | 18.6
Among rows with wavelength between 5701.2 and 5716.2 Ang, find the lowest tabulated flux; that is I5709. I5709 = 15.49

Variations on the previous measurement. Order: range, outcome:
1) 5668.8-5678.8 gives 18.27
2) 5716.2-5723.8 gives 17.1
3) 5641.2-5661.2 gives 15.04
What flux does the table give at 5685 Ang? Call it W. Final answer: 18.39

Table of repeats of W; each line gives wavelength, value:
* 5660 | 15.89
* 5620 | 16.34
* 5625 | 15.75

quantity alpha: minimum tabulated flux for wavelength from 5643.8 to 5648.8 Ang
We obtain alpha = 16.07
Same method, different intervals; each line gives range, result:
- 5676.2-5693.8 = 15.87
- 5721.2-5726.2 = 20.92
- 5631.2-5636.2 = 15.54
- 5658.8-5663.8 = 15.89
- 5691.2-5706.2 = 15.56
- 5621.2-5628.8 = 15.75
